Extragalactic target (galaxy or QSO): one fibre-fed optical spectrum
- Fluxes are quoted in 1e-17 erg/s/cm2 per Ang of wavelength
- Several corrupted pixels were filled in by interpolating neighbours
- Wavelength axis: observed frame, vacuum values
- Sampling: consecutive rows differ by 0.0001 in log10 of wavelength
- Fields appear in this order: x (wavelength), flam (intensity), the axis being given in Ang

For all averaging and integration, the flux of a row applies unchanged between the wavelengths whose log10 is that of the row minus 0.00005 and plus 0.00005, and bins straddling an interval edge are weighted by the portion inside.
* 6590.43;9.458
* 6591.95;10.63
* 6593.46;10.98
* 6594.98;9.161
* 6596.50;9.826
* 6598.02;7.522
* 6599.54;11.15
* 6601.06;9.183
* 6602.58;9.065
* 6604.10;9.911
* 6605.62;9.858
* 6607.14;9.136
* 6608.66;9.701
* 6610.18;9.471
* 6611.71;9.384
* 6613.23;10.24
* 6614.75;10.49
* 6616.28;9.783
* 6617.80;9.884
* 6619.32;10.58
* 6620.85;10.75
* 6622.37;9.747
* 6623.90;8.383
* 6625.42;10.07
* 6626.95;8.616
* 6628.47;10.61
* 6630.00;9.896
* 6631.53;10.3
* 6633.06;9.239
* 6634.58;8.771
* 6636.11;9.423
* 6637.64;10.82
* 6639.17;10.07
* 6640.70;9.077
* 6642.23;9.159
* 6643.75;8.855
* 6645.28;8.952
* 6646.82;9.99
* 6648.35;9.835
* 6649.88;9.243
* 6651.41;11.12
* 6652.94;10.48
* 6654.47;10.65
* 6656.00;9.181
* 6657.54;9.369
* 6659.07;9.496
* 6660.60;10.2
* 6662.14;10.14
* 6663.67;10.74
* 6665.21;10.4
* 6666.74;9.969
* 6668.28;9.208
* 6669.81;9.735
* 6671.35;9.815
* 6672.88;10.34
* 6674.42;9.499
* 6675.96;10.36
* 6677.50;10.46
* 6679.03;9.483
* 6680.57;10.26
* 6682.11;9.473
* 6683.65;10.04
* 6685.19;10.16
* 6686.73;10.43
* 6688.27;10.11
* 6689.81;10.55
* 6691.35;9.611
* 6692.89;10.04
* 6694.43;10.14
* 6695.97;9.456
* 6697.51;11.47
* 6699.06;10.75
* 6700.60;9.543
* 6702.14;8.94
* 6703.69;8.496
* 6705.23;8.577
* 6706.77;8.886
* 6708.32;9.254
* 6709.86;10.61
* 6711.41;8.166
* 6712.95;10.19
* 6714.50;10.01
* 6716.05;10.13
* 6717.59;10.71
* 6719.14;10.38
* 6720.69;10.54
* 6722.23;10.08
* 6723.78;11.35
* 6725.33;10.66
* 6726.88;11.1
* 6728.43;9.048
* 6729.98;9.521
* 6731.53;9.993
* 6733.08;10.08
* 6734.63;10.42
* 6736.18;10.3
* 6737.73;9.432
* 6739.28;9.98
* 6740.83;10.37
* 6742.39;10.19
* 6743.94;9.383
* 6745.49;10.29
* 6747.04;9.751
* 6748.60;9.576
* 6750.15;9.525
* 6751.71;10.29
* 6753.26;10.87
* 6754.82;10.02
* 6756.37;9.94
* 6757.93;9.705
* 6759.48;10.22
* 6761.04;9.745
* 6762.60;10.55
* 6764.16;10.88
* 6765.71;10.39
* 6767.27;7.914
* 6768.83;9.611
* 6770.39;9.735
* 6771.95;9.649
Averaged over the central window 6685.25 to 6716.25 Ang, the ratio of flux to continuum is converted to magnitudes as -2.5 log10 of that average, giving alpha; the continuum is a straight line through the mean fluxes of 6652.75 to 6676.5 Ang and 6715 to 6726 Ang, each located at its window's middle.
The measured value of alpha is 0.06 mag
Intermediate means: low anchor 9.96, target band 9.77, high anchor 10.5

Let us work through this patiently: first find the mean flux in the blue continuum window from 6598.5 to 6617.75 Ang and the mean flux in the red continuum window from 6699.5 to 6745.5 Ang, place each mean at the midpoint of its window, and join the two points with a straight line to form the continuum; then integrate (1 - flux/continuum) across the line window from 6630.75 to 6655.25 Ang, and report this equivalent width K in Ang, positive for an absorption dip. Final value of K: 0.1 Ang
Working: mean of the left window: 9.75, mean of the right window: 9.89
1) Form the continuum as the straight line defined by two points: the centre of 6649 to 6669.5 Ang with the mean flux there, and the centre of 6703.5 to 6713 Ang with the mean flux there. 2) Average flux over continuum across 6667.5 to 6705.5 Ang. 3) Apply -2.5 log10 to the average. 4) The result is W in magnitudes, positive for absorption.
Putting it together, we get -0.04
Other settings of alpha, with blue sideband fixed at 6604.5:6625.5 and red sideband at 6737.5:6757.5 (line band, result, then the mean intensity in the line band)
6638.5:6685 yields 0.00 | 9.86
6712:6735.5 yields -0.03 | 10.3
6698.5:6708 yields 0.09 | 9.17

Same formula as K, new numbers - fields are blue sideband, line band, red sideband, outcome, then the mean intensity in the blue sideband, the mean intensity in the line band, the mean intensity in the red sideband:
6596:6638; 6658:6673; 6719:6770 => -0.2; 9.7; 9.98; 10.1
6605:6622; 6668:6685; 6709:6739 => 0.2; 9.93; 9.91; 10.1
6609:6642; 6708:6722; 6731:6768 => -0.1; 9.78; 10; 10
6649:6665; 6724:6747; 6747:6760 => -0.1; 10.1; 10.1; 10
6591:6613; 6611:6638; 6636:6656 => -0.2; 9.65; 9.82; 9.81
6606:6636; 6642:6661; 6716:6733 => 0.3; 9.73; 9.74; 10.3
